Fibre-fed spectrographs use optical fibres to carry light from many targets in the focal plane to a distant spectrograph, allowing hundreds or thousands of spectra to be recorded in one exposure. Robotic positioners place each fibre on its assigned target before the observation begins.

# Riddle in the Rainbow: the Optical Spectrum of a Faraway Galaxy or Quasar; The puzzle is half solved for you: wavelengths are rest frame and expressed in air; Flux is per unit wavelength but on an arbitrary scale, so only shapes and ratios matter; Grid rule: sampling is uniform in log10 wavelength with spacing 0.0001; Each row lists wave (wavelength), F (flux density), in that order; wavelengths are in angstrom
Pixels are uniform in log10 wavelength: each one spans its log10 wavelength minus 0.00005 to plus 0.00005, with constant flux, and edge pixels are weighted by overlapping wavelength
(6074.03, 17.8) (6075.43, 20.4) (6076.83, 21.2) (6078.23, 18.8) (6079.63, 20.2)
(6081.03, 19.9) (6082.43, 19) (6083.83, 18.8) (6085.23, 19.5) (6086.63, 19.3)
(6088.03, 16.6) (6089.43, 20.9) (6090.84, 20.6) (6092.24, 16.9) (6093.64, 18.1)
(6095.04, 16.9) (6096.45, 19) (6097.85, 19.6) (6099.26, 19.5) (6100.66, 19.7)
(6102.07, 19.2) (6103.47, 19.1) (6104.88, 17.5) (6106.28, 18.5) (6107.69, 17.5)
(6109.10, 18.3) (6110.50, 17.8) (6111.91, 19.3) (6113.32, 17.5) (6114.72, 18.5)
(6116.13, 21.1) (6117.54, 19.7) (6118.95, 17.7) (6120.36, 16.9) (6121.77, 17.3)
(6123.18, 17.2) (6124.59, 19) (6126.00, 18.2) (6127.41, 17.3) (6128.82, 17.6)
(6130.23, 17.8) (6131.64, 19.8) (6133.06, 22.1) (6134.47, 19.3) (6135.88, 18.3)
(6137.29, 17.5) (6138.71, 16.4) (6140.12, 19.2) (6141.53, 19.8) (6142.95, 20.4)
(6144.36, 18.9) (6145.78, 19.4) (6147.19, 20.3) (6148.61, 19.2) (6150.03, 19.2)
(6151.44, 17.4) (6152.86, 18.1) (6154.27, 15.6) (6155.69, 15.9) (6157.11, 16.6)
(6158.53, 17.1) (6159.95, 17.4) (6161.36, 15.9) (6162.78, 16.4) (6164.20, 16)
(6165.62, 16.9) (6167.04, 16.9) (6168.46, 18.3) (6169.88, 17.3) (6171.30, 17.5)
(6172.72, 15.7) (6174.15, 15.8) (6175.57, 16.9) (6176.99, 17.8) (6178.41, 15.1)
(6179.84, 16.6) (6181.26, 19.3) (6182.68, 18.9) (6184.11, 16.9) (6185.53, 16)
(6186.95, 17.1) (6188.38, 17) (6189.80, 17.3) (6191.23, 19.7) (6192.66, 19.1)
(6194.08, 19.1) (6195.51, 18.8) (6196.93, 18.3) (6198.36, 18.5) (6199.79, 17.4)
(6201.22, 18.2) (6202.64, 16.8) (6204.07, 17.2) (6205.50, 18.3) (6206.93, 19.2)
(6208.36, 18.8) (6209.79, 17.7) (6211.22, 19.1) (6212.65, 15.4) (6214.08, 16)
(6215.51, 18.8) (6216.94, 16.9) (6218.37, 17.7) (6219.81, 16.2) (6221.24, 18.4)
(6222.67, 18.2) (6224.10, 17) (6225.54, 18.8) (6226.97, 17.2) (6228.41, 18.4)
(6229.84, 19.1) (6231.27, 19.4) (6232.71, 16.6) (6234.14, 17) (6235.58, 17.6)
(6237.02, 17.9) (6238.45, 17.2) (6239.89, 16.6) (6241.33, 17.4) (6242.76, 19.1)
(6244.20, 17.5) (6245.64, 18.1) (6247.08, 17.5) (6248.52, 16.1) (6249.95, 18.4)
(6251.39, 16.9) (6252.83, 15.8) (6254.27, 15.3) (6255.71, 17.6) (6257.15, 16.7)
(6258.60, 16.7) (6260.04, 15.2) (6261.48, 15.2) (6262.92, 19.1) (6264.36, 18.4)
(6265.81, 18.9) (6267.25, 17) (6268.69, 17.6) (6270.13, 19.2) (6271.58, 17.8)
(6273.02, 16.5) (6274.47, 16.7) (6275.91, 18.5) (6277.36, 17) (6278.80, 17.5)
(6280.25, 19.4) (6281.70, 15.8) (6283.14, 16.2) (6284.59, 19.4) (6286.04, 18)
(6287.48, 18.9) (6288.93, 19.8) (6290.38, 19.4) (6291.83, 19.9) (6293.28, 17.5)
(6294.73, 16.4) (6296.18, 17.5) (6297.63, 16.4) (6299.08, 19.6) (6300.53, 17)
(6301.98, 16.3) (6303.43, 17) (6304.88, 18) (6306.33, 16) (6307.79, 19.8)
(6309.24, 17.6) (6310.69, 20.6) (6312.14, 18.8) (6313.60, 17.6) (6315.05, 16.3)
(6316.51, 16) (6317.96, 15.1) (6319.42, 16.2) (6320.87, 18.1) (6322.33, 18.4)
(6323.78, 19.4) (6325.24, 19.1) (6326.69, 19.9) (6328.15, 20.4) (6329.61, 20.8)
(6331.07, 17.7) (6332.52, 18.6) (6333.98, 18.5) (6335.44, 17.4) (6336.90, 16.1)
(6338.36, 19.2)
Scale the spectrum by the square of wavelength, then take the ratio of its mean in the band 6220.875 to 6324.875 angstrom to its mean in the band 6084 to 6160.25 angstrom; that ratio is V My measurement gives 1.0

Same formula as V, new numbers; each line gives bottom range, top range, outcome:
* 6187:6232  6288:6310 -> 1.02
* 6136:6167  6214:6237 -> 1.02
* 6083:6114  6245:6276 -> 0.97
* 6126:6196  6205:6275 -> 1.01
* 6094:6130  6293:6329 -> 1.03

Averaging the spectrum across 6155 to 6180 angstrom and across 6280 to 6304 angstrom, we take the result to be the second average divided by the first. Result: 1.1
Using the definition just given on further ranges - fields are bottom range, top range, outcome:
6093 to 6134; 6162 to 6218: 0.94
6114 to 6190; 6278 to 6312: 1.01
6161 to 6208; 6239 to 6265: 0.98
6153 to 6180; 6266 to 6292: 1.08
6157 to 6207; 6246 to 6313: 1.01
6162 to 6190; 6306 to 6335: 1.08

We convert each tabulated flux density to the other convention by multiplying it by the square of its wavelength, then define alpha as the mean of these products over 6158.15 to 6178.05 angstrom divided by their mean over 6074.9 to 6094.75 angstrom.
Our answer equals 0.9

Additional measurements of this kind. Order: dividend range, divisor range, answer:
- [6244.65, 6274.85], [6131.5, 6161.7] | 0.97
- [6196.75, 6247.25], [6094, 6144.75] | 0.99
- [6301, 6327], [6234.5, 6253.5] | 1.04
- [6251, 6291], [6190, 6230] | 0.99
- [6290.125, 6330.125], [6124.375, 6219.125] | 1.06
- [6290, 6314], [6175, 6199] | 1.05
